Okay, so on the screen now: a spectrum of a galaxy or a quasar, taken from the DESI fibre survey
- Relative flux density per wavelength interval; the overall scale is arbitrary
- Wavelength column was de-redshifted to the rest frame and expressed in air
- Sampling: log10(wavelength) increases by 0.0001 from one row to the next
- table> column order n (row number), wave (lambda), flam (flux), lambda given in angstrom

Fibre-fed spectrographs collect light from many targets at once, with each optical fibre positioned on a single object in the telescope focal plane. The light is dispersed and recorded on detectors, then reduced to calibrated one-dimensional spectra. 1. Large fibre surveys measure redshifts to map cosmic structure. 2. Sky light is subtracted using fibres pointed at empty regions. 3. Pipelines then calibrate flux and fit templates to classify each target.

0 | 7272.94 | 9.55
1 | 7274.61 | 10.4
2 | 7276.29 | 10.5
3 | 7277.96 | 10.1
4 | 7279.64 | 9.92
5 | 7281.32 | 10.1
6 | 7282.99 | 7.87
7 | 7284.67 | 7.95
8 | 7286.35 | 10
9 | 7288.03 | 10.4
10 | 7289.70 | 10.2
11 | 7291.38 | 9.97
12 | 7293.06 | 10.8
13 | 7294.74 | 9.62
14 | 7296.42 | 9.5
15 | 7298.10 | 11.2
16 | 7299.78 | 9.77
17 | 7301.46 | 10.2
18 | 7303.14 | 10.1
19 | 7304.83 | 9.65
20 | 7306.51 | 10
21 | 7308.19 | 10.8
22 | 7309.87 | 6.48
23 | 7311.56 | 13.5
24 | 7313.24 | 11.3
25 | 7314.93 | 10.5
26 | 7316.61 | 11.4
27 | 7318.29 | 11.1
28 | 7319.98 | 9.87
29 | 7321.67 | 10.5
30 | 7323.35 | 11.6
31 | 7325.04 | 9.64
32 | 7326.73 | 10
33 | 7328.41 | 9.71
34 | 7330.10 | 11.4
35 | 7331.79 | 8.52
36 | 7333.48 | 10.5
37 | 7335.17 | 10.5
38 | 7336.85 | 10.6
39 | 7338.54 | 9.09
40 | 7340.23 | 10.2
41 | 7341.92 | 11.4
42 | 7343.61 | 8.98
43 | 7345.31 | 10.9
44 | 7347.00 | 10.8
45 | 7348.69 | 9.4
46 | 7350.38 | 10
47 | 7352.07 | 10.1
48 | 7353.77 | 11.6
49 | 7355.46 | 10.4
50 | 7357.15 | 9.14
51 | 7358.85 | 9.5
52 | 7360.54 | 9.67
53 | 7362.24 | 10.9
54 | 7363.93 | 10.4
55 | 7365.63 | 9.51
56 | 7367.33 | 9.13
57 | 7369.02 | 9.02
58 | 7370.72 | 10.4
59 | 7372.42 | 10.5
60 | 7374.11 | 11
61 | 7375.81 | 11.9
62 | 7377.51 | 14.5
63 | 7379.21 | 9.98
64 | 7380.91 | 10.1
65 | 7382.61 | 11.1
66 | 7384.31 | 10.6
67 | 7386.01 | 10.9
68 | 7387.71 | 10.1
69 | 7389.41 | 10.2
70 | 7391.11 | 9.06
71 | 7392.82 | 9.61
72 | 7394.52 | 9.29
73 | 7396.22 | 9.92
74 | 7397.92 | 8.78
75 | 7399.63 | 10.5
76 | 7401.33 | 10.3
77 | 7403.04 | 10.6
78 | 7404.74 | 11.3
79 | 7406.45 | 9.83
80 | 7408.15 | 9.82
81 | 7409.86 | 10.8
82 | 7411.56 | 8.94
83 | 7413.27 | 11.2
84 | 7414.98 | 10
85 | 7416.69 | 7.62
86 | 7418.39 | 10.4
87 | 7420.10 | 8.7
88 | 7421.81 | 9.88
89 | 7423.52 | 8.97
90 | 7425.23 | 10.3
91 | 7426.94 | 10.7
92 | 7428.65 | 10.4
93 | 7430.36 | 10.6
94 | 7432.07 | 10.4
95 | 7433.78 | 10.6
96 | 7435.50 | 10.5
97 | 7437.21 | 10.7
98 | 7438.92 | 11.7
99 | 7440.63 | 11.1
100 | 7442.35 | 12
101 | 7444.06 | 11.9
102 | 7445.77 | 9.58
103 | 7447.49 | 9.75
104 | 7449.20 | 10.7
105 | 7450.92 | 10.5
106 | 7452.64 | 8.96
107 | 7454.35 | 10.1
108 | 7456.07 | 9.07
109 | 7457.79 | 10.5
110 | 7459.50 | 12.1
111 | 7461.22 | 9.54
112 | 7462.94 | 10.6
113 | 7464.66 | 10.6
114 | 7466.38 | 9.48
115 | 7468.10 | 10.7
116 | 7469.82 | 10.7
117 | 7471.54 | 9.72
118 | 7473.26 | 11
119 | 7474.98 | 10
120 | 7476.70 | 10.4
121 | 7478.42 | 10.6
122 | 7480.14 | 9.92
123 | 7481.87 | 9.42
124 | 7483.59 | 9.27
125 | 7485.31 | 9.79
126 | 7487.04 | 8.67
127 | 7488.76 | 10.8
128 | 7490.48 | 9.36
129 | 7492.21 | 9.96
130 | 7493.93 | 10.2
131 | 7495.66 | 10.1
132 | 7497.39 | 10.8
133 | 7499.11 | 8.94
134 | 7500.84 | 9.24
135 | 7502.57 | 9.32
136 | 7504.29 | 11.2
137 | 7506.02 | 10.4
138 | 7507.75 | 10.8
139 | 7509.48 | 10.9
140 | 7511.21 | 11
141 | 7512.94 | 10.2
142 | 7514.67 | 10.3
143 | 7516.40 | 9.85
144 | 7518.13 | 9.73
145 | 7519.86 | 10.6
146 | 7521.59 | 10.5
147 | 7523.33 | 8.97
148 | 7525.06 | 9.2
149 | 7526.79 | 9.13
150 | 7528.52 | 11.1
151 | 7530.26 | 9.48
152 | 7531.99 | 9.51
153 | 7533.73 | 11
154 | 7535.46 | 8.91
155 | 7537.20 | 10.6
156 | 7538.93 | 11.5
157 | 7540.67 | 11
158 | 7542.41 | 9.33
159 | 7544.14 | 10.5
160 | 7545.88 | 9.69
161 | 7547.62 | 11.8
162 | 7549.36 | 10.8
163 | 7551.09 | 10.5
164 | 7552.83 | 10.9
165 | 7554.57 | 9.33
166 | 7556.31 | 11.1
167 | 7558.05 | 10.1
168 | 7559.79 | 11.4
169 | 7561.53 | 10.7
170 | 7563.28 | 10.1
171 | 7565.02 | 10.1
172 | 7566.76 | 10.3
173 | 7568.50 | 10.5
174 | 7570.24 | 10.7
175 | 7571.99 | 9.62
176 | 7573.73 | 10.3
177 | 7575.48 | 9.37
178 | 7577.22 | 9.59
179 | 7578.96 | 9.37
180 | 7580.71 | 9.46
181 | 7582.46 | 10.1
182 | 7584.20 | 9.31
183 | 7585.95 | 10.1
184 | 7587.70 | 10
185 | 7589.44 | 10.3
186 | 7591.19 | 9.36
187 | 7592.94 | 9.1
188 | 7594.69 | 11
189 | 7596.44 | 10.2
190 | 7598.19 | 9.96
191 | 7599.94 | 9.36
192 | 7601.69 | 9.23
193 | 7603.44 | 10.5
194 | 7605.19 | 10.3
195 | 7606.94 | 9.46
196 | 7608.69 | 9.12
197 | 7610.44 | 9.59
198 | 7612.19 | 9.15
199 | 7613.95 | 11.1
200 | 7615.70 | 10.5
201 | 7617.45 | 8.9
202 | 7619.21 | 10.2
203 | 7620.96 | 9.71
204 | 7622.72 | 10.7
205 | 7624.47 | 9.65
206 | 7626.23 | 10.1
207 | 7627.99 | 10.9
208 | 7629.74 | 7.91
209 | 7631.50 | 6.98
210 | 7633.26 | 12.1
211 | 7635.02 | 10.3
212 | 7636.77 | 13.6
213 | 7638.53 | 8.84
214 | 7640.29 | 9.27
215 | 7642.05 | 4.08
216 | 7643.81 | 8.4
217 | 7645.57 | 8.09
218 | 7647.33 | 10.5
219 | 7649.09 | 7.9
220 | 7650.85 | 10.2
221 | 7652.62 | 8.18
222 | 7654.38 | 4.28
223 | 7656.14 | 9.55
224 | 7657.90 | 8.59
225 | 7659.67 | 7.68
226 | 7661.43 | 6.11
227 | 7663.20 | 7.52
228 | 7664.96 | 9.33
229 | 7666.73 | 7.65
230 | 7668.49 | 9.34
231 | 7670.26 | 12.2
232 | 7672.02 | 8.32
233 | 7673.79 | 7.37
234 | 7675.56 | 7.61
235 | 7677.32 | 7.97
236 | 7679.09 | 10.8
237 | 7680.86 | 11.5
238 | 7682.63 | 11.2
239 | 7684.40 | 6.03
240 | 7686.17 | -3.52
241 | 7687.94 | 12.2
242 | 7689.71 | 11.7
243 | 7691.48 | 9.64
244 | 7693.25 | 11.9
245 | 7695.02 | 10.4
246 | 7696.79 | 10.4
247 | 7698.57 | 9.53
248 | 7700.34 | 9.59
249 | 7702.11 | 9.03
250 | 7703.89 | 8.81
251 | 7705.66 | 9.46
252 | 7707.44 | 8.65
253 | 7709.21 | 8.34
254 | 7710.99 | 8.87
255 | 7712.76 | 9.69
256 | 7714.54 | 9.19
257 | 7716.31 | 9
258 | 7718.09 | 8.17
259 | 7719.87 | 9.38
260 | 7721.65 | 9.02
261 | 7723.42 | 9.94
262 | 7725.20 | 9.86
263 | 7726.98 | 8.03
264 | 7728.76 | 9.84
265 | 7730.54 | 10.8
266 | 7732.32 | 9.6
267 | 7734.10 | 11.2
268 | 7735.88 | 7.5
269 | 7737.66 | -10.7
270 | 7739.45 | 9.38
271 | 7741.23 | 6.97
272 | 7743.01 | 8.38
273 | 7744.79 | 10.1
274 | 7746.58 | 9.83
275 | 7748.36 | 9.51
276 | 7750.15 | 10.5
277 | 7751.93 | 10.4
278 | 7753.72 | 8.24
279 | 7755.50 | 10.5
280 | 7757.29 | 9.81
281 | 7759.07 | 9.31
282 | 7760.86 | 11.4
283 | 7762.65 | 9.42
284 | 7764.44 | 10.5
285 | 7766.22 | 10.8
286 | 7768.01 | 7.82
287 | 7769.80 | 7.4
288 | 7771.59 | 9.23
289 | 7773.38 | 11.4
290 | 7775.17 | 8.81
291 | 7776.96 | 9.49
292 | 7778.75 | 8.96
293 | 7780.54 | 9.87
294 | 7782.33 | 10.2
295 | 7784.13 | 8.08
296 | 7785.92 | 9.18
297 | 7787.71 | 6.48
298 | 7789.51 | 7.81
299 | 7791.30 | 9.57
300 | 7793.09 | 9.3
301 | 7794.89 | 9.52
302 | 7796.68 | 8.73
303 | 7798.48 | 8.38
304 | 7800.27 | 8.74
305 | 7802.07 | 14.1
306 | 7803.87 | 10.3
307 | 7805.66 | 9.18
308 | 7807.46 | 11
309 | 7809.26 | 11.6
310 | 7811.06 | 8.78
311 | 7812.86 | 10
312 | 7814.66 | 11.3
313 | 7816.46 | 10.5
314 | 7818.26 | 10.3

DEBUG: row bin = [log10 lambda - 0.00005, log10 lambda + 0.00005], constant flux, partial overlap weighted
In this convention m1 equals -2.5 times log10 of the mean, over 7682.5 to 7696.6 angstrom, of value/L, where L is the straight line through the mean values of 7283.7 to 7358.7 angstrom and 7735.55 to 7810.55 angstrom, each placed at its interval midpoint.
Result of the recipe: 0.07 mag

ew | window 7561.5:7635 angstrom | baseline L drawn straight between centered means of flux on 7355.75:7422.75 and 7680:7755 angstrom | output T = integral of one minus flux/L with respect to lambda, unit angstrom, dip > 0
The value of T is -4.9 angstrom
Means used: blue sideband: 10.1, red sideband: 8.76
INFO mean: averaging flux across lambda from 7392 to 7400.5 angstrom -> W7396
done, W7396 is 9.63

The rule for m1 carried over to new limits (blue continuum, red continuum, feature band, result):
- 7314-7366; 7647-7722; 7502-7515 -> -0.11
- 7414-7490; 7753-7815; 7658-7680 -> 0.15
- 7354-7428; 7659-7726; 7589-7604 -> -0.06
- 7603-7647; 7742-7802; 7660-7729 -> 0.06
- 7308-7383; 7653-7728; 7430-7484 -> -0.06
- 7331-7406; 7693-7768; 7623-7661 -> 0.05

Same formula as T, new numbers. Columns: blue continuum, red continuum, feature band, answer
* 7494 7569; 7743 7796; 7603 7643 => 1.0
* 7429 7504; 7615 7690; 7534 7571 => -3.5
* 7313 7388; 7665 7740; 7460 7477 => -0.8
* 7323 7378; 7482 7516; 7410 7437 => 0.5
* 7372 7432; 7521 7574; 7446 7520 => 1.0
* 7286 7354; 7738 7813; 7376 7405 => -0.8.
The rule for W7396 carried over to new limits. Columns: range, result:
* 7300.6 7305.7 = 9.98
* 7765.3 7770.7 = 8.69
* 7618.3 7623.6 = 10.2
